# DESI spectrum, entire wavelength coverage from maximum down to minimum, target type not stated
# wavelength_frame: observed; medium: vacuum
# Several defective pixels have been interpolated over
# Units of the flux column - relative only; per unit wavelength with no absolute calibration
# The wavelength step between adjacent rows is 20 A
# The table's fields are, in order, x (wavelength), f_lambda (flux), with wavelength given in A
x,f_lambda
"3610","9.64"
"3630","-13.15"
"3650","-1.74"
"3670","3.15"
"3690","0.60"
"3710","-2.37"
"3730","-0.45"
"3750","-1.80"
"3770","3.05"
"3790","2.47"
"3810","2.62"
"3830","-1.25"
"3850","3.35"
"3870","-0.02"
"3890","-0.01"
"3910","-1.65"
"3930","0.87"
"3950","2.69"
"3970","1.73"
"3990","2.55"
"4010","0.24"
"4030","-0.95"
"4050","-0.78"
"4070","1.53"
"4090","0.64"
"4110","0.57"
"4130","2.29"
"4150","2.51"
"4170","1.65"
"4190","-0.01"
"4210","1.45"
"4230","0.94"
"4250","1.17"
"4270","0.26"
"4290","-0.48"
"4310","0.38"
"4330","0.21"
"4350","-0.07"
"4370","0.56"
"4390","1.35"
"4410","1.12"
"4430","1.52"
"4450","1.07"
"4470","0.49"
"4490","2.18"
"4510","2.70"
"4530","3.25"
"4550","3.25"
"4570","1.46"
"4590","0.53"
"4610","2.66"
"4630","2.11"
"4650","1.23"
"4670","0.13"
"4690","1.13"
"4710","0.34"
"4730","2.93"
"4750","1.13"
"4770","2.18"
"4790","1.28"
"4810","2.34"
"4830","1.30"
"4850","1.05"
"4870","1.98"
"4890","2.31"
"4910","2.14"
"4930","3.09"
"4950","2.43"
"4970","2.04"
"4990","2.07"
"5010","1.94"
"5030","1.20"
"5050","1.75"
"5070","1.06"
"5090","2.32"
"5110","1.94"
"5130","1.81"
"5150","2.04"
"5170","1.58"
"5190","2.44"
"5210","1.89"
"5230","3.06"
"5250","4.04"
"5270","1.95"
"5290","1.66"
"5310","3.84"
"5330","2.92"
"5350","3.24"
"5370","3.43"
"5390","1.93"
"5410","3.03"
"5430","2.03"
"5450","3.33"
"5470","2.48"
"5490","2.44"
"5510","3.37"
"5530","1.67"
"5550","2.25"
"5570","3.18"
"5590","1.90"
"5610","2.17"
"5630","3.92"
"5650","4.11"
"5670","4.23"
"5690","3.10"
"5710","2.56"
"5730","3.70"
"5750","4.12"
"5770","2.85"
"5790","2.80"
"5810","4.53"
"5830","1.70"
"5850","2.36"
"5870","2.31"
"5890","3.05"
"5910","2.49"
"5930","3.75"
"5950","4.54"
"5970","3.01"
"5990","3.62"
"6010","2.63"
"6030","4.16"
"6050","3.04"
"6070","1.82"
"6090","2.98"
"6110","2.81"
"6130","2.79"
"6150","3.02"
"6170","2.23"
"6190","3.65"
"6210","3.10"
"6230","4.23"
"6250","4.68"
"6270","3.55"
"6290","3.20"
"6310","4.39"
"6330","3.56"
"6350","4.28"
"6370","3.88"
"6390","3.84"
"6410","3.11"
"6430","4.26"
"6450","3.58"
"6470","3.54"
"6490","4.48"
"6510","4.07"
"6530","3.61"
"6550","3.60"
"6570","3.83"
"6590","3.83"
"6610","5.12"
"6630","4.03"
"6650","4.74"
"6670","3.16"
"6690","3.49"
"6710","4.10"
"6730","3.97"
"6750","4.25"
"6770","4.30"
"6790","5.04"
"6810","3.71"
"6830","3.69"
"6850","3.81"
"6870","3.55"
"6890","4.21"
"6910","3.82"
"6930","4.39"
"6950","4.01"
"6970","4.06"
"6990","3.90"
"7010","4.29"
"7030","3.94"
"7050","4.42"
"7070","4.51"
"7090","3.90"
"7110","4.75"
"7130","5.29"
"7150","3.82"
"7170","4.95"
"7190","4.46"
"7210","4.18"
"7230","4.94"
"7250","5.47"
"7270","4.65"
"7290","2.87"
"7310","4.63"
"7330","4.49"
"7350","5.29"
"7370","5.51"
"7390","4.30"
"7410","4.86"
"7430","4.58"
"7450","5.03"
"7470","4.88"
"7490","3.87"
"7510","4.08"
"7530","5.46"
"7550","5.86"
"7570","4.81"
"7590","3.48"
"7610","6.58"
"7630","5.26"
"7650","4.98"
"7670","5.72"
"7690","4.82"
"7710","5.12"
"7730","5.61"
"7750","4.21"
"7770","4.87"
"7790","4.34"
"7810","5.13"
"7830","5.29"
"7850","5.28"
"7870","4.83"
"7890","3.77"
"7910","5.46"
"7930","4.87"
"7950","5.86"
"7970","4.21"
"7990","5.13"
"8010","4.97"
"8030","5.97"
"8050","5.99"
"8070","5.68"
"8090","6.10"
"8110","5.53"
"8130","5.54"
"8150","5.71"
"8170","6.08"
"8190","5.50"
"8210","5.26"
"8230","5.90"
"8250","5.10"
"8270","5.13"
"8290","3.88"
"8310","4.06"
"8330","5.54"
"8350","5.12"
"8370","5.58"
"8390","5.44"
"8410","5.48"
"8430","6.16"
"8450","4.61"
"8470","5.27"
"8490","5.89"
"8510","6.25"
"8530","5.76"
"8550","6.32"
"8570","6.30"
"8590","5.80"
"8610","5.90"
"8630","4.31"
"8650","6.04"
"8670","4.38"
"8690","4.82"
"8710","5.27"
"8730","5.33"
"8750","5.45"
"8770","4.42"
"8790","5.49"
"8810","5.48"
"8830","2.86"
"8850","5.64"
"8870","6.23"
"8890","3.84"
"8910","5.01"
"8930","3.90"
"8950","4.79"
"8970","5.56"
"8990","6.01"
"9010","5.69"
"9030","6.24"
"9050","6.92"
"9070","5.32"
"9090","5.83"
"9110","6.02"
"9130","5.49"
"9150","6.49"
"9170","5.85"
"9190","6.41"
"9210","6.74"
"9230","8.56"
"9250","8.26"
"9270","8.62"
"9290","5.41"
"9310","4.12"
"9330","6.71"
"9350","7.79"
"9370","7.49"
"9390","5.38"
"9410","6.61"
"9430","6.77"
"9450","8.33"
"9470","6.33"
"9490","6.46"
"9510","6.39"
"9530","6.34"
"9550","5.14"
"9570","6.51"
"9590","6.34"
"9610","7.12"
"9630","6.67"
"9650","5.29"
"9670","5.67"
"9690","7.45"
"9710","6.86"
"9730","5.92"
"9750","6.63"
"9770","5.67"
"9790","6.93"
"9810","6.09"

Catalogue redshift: 0.41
